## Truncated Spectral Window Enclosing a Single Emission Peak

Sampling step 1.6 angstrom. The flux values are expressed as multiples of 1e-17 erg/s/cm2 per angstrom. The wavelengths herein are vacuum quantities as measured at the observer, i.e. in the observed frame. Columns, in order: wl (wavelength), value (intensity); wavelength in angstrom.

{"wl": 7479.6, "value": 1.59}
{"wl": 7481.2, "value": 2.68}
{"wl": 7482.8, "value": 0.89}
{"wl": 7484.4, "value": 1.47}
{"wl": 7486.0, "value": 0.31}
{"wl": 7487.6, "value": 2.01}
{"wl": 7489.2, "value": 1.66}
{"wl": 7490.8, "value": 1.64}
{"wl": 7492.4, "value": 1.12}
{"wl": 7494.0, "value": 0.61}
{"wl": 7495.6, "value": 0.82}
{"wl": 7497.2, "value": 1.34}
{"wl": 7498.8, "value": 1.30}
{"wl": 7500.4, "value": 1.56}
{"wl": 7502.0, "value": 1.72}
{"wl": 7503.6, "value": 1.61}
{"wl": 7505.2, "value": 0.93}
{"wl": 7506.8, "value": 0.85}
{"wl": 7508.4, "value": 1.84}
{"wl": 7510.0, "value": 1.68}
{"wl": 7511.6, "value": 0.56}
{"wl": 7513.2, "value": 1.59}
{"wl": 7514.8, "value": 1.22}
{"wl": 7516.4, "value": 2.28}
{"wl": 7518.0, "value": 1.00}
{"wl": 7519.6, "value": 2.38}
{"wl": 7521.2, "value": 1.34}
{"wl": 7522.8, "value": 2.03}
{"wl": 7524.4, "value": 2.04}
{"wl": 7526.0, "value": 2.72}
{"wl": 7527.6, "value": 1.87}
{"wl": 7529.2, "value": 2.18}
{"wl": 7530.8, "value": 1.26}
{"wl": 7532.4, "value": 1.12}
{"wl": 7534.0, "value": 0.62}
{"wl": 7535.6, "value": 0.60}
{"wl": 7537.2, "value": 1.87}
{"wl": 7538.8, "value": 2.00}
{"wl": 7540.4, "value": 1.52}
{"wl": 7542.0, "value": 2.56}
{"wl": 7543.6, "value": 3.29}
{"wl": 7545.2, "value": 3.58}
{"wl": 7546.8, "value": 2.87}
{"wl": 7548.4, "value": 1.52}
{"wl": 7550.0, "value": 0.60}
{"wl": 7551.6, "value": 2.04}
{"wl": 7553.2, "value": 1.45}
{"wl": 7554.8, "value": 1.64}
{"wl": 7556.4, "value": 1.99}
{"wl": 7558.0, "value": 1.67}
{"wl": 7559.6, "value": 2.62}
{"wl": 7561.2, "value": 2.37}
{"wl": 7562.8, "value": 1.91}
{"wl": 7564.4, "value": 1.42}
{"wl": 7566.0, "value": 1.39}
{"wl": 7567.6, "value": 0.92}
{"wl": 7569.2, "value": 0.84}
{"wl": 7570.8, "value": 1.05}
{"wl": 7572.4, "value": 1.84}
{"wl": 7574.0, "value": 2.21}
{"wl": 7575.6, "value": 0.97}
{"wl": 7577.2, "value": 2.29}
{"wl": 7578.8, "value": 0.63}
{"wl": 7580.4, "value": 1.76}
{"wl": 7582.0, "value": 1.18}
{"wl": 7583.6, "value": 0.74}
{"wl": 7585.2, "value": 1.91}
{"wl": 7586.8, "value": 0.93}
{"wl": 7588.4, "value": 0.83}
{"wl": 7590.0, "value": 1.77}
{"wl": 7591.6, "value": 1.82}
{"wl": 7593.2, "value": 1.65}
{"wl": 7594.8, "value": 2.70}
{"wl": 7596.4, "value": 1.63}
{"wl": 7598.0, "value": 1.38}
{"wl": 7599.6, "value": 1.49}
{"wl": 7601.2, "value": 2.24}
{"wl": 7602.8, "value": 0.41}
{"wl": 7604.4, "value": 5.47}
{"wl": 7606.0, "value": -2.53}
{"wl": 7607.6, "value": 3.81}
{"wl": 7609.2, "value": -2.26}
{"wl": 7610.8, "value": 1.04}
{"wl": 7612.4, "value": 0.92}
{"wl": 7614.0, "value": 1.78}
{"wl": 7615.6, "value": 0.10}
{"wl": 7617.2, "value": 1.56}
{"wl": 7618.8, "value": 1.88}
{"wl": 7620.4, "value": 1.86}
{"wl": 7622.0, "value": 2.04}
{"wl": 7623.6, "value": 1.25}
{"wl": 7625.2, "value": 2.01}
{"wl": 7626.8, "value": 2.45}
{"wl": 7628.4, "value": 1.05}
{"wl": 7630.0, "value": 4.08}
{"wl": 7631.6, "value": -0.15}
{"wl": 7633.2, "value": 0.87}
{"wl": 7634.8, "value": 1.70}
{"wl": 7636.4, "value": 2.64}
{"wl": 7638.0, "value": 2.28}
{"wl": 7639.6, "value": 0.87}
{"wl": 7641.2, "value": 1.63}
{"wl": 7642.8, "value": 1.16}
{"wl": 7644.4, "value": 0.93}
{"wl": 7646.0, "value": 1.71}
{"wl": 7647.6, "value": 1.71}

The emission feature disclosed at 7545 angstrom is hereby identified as [S II]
